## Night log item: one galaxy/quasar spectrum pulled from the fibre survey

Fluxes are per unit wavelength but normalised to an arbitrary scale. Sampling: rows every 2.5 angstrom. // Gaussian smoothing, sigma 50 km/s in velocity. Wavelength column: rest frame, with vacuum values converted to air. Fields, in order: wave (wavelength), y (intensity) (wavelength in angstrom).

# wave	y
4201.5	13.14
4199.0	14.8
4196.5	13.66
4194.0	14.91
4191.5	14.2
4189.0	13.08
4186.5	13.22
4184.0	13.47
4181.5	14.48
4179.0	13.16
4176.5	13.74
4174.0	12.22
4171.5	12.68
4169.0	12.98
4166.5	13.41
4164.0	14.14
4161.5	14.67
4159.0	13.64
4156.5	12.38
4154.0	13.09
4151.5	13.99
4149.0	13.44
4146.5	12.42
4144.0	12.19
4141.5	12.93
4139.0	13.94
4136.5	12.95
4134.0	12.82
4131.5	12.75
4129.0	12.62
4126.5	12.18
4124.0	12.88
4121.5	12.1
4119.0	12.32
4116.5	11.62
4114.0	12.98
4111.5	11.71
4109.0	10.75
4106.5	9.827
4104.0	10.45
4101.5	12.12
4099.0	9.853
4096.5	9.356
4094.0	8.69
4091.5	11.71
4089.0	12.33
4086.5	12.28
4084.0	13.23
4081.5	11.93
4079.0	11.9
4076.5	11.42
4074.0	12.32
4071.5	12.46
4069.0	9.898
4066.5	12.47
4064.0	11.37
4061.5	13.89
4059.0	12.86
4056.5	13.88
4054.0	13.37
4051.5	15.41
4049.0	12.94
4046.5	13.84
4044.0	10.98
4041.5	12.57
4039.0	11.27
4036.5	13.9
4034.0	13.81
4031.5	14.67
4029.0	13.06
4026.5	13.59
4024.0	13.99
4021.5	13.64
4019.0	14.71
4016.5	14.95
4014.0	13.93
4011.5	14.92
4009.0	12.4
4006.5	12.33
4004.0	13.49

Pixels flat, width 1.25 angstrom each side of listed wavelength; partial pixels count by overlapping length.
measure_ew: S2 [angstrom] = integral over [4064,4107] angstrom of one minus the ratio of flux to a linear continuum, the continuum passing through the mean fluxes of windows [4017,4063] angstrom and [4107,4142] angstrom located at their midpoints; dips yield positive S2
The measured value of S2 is 5.2 angstrom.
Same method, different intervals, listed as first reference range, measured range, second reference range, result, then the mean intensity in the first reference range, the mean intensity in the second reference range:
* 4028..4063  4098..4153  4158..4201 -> 5.2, 13.3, 13.7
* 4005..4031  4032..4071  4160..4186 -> 2.4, 13.8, 13.5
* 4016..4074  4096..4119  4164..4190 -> 3.7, 13.2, 13.3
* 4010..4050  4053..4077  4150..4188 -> 2.0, 13.5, 13.4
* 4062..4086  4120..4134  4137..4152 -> 0.3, 12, 13.1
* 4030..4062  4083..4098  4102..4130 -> 1.4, 13.3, 11.8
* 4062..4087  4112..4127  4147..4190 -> 0.4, 12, 13.4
